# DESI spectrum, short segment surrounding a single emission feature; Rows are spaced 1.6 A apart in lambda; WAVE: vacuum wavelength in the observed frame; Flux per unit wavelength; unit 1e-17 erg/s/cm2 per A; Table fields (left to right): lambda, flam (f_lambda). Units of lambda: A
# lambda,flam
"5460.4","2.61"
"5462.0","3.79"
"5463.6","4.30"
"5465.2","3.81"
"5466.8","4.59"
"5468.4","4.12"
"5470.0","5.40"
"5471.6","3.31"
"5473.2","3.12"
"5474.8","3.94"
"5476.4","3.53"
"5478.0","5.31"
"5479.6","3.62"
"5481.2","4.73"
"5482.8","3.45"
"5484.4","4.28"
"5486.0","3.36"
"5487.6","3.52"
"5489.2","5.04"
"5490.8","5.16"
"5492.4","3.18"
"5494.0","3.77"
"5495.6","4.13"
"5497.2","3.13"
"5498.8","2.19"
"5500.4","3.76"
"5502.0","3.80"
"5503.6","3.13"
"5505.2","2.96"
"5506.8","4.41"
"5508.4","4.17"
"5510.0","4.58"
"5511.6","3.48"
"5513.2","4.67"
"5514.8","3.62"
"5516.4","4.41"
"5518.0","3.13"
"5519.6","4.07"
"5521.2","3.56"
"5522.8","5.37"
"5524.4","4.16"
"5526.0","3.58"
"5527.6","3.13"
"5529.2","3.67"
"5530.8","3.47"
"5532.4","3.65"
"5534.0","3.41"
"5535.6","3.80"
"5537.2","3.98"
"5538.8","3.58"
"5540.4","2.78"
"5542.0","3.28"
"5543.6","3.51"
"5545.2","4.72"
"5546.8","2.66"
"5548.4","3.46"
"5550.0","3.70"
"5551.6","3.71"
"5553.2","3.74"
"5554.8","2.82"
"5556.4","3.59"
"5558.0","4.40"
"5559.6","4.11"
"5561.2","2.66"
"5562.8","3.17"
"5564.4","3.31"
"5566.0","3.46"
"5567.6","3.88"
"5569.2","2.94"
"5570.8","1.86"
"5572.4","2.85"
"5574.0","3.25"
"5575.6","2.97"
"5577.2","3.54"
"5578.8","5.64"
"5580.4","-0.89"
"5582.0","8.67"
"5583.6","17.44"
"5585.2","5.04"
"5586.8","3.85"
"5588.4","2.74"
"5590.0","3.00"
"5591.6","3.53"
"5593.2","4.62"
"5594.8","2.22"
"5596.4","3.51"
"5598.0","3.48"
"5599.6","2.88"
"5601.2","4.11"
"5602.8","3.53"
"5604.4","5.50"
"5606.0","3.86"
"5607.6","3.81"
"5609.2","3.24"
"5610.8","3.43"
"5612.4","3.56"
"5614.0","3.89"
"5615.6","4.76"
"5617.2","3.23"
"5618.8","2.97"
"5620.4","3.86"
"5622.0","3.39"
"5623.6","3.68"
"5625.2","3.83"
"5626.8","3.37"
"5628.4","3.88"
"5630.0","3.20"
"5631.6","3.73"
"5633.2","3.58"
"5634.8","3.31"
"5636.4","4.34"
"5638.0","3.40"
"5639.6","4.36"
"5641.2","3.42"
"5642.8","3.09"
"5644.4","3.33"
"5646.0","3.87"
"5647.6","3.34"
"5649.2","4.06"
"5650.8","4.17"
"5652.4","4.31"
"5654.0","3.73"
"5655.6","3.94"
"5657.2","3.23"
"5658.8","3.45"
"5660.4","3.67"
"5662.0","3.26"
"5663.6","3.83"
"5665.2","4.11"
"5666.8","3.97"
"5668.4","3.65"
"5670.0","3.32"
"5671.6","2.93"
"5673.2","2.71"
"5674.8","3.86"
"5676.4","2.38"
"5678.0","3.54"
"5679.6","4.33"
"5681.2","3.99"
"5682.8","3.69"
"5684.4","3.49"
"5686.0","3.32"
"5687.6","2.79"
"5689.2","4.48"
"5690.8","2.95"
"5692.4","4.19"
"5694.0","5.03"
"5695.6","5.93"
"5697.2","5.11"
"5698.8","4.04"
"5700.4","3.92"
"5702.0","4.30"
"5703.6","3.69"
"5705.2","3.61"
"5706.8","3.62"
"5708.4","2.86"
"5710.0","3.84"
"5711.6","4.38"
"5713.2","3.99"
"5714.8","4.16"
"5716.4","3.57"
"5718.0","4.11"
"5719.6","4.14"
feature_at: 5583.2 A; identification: H-beta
